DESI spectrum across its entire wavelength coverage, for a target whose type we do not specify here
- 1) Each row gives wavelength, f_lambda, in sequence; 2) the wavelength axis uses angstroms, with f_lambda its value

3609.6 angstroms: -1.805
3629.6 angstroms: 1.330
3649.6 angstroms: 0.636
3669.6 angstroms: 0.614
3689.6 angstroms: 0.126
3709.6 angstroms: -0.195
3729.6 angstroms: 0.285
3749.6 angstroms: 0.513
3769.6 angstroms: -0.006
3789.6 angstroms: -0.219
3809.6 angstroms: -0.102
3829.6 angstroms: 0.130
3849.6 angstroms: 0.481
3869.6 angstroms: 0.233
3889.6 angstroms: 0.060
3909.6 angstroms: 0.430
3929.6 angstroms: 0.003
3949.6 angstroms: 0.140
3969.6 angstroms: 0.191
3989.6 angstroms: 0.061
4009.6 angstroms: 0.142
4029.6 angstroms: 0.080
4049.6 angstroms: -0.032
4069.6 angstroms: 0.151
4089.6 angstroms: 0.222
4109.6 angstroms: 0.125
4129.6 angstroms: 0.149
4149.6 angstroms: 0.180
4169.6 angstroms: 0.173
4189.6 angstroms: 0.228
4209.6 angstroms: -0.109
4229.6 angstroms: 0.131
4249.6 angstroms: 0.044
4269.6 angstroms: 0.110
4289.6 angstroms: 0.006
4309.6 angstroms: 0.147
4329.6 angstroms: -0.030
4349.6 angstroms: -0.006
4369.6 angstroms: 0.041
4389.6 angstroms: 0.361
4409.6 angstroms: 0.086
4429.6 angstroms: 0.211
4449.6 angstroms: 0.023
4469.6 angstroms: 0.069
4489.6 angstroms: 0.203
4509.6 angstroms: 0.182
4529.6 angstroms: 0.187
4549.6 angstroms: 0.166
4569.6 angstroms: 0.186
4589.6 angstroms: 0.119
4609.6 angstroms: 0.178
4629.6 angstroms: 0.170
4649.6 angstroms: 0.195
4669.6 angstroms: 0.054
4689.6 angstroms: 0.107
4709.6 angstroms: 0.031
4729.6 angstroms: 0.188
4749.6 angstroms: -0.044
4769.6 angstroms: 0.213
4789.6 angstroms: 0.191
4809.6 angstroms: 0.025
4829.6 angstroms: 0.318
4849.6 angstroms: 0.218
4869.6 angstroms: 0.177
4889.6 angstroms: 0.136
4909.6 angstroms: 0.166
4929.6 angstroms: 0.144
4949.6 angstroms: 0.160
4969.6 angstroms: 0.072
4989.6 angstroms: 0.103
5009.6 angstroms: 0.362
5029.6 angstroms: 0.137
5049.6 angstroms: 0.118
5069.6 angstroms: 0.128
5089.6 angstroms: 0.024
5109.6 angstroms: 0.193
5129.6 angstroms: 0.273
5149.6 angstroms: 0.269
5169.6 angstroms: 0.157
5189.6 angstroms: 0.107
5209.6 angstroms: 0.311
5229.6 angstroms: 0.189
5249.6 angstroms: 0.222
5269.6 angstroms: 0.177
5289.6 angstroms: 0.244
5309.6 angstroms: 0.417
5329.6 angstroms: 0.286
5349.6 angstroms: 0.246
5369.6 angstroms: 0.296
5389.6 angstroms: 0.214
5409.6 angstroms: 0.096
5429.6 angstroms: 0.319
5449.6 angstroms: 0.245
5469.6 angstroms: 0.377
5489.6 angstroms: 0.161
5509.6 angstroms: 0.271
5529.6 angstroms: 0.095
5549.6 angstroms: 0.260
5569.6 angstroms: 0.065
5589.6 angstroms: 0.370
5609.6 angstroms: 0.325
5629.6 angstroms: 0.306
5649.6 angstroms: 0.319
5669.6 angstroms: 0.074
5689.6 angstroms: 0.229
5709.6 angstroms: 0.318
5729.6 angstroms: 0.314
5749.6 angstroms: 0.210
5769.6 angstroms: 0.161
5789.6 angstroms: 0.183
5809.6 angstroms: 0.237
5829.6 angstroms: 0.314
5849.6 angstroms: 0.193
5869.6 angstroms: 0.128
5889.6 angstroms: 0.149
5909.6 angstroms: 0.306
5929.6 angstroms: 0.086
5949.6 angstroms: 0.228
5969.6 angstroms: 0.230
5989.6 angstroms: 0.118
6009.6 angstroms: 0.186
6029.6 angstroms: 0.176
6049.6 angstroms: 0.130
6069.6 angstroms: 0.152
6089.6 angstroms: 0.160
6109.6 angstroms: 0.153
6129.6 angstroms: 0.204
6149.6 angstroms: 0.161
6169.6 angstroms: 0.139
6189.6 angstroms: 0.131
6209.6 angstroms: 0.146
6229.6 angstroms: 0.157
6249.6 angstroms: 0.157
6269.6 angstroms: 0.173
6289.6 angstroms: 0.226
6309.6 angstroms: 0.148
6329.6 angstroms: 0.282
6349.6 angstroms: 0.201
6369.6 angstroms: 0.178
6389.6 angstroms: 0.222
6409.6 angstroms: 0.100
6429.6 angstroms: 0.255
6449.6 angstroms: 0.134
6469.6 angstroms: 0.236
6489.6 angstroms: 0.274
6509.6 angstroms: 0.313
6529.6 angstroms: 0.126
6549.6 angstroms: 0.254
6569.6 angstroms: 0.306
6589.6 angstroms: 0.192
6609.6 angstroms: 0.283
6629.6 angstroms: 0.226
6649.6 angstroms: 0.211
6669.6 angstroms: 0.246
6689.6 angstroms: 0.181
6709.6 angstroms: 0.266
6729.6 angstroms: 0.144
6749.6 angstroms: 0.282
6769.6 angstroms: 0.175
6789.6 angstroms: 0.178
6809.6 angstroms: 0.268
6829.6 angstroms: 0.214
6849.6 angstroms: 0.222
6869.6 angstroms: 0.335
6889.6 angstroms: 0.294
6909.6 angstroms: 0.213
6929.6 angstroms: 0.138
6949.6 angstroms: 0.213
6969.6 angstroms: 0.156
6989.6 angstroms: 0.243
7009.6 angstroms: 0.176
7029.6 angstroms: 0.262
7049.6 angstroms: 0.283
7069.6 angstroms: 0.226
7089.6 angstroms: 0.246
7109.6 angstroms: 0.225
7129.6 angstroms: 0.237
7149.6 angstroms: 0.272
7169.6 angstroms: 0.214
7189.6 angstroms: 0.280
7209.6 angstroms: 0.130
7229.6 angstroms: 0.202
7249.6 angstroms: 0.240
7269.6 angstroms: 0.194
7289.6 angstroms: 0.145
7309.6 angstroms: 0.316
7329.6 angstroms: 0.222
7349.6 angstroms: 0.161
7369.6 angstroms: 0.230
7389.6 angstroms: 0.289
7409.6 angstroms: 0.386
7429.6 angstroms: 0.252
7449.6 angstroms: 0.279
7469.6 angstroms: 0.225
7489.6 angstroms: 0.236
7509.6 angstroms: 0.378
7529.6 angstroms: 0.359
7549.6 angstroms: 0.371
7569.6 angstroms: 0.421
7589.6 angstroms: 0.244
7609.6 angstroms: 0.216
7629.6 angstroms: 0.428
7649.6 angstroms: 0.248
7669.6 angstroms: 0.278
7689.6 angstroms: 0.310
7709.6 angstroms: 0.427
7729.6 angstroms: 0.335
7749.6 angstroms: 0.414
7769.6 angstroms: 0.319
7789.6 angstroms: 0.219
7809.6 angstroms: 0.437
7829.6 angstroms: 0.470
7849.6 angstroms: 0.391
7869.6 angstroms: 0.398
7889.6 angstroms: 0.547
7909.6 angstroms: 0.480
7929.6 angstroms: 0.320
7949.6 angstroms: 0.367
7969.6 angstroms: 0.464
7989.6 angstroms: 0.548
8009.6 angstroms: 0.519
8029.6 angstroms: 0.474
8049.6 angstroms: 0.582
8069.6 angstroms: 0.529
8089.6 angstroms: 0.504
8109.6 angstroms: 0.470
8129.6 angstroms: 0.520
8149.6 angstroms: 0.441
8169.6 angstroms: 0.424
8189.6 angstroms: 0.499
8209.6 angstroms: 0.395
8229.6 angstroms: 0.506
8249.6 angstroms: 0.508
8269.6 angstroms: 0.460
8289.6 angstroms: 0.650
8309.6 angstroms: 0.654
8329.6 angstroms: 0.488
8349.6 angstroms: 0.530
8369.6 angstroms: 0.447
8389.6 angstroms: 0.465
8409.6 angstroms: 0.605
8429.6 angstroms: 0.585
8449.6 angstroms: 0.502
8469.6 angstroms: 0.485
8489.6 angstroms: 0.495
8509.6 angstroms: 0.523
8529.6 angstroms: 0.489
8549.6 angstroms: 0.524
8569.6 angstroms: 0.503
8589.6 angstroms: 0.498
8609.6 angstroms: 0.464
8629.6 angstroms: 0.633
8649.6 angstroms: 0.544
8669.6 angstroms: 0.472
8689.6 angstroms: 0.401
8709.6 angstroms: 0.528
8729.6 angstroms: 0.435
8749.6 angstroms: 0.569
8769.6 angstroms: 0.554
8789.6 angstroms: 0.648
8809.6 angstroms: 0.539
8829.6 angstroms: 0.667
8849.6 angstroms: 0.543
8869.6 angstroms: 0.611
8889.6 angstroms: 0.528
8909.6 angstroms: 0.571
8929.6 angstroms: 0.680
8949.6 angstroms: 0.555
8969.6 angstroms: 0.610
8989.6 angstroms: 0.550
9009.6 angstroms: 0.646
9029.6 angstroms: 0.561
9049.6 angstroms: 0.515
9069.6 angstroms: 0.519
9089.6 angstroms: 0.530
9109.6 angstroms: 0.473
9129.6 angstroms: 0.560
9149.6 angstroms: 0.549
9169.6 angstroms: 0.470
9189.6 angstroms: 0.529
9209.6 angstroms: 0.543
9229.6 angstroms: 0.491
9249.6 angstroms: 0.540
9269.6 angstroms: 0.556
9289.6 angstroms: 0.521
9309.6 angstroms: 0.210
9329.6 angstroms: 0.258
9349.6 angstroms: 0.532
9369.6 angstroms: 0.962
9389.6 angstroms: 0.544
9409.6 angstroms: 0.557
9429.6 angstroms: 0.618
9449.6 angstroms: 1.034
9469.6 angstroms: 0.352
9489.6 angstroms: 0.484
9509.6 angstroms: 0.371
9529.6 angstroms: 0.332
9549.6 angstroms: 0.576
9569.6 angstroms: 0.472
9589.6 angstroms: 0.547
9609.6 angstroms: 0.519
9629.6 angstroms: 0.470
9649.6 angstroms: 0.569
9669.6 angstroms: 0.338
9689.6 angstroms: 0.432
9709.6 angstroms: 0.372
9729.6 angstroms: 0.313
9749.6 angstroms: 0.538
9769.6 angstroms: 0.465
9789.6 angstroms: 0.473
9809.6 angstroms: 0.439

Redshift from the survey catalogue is 1.00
